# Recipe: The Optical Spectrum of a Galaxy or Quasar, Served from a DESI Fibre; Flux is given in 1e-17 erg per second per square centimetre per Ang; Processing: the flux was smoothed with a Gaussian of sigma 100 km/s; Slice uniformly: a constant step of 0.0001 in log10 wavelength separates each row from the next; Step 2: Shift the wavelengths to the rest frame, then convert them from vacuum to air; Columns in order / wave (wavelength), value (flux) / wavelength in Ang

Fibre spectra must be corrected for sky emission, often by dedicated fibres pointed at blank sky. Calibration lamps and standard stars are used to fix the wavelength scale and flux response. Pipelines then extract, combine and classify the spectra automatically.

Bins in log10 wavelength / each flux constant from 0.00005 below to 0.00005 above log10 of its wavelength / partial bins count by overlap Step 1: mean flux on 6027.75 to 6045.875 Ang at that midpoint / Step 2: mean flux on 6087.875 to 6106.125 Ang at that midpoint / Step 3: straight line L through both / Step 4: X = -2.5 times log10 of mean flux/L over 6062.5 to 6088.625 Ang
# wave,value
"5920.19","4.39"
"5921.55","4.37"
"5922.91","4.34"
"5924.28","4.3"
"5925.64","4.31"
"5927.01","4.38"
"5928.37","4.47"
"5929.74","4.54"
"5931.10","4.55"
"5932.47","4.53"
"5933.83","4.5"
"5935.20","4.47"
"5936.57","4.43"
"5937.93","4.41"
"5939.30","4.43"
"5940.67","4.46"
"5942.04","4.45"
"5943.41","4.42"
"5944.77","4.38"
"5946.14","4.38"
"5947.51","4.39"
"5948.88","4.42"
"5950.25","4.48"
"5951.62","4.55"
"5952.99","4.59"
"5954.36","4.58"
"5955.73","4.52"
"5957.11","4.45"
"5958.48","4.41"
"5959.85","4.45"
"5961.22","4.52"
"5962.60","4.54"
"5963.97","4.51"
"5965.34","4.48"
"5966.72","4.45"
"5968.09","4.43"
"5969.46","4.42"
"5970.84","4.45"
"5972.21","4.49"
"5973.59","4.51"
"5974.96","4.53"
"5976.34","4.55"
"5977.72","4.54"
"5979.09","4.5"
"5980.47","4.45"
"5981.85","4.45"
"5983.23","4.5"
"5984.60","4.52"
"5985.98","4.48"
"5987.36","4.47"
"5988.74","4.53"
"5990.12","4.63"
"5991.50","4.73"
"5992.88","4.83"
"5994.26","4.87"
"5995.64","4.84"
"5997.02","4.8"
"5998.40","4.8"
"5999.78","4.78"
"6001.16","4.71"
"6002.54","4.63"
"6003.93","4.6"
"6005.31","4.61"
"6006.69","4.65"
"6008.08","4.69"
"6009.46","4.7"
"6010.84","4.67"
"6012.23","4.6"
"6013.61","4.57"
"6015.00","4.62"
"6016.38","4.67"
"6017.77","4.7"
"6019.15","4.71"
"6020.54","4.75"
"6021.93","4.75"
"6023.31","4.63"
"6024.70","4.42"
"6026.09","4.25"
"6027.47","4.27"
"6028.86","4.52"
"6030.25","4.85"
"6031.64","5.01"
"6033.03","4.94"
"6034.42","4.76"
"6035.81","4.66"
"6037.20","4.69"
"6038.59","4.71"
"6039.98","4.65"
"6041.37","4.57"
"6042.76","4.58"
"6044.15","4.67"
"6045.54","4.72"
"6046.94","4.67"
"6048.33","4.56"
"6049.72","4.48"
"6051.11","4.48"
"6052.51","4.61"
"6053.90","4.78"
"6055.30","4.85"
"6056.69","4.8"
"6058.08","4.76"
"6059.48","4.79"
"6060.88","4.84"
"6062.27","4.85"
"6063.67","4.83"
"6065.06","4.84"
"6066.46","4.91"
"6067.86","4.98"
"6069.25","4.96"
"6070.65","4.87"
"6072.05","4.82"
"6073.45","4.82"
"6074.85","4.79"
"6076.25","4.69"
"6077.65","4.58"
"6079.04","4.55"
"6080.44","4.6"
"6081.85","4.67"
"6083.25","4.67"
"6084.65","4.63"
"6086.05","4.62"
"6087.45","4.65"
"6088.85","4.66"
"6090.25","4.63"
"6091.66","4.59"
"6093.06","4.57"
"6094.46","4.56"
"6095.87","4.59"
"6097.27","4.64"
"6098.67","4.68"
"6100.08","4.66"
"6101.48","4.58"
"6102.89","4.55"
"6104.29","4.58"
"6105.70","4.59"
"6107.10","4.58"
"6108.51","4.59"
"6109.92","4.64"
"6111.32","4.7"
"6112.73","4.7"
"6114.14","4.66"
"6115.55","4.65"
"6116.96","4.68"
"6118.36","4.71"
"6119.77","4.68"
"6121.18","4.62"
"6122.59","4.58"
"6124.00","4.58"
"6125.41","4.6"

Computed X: -0.02 mag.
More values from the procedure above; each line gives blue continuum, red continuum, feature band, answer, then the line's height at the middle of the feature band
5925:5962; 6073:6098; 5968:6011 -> -0.02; 4.52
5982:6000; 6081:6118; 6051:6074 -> -0.04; 4.64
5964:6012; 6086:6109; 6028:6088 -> -0.03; 4.6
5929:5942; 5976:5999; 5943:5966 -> 0.01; 4.53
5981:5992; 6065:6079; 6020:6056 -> 0.01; 4.7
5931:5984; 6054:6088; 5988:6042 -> -0.01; 4.62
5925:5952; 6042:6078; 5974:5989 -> 0.01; 4.55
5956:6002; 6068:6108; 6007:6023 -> -0.02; 4.6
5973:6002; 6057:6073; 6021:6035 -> 0.02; 4.74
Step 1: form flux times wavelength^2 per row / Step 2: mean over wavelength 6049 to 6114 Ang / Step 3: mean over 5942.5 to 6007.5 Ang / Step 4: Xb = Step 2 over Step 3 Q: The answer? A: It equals 1.1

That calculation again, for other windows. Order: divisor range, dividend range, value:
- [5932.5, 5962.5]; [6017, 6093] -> 1.09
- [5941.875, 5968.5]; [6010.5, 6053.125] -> 1.06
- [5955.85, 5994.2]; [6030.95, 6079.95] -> 1.08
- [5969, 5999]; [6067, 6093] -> 1.06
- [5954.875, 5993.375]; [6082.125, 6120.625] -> 1.07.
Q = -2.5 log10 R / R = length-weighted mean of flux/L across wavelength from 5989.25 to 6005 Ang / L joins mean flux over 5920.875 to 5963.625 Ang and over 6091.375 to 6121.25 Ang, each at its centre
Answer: -0.05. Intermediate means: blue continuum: 4.45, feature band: 4.74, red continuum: 4.63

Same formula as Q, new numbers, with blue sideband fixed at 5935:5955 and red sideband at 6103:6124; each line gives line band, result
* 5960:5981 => -0.002 mag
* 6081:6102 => -0.003 mag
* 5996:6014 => -0.038 mag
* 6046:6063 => -0.031 mag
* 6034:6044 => -0.024 mag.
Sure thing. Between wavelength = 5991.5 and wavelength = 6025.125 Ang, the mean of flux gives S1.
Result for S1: 4.69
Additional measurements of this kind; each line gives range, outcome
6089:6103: 4.61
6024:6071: 4.71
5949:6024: 4.59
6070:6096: 4.66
